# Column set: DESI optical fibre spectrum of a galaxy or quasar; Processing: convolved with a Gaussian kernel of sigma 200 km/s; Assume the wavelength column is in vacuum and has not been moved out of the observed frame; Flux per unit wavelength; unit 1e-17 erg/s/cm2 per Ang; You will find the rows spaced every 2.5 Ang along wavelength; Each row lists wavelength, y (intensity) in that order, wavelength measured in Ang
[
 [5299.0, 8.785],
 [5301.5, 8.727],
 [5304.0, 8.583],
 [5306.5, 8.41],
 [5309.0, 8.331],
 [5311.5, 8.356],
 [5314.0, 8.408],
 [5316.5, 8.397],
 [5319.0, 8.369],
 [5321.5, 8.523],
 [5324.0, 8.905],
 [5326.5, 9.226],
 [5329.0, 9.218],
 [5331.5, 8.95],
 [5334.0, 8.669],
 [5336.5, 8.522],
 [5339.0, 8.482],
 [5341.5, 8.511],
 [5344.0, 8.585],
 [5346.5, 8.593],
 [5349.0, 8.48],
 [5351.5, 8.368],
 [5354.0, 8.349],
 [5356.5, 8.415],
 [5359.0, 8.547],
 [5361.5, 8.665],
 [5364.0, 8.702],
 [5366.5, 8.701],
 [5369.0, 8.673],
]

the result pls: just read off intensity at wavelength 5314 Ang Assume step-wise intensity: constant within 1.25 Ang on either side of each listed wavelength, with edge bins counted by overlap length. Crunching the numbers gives 8.408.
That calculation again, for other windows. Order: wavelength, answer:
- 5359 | 8.547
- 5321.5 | 8.523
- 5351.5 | 8.368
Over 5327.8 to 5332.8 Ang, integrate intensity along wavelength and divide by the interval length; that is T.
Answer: 9.08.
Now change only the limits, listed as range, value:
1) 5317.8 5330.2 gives 8.85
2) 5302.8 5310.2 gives 8.44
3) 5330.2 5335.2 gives 8.81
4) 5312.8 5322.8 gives 8.43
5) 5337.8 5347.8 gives 8.54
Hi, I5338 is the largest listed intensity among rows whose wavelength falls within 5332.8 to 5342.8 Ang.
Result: 8.669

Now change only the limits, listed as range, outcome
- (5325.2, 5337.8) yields 9.226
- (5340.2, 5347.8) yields 8.593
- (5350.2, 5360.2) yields 8.547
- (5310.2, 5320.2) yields 8.408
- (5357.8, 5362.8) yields 8.665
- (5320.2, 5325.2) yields 8.905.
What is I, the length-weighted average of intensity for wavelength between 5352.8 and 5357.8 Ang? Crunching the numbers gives 8.38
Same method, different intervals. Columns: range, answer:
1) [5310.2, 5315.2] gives 8.38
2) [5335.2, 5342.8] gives 8.51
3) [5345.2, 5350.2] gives 8.54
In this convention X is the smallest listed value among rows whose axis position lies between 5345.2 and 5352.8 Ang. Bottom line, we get 8.368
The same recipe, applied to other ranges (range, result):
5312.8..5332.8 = 8.369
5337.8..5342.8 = 8.482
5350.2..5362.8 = 8.349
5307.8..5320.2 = 8.331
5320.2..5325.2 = 8.523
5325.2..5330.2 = 9.218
